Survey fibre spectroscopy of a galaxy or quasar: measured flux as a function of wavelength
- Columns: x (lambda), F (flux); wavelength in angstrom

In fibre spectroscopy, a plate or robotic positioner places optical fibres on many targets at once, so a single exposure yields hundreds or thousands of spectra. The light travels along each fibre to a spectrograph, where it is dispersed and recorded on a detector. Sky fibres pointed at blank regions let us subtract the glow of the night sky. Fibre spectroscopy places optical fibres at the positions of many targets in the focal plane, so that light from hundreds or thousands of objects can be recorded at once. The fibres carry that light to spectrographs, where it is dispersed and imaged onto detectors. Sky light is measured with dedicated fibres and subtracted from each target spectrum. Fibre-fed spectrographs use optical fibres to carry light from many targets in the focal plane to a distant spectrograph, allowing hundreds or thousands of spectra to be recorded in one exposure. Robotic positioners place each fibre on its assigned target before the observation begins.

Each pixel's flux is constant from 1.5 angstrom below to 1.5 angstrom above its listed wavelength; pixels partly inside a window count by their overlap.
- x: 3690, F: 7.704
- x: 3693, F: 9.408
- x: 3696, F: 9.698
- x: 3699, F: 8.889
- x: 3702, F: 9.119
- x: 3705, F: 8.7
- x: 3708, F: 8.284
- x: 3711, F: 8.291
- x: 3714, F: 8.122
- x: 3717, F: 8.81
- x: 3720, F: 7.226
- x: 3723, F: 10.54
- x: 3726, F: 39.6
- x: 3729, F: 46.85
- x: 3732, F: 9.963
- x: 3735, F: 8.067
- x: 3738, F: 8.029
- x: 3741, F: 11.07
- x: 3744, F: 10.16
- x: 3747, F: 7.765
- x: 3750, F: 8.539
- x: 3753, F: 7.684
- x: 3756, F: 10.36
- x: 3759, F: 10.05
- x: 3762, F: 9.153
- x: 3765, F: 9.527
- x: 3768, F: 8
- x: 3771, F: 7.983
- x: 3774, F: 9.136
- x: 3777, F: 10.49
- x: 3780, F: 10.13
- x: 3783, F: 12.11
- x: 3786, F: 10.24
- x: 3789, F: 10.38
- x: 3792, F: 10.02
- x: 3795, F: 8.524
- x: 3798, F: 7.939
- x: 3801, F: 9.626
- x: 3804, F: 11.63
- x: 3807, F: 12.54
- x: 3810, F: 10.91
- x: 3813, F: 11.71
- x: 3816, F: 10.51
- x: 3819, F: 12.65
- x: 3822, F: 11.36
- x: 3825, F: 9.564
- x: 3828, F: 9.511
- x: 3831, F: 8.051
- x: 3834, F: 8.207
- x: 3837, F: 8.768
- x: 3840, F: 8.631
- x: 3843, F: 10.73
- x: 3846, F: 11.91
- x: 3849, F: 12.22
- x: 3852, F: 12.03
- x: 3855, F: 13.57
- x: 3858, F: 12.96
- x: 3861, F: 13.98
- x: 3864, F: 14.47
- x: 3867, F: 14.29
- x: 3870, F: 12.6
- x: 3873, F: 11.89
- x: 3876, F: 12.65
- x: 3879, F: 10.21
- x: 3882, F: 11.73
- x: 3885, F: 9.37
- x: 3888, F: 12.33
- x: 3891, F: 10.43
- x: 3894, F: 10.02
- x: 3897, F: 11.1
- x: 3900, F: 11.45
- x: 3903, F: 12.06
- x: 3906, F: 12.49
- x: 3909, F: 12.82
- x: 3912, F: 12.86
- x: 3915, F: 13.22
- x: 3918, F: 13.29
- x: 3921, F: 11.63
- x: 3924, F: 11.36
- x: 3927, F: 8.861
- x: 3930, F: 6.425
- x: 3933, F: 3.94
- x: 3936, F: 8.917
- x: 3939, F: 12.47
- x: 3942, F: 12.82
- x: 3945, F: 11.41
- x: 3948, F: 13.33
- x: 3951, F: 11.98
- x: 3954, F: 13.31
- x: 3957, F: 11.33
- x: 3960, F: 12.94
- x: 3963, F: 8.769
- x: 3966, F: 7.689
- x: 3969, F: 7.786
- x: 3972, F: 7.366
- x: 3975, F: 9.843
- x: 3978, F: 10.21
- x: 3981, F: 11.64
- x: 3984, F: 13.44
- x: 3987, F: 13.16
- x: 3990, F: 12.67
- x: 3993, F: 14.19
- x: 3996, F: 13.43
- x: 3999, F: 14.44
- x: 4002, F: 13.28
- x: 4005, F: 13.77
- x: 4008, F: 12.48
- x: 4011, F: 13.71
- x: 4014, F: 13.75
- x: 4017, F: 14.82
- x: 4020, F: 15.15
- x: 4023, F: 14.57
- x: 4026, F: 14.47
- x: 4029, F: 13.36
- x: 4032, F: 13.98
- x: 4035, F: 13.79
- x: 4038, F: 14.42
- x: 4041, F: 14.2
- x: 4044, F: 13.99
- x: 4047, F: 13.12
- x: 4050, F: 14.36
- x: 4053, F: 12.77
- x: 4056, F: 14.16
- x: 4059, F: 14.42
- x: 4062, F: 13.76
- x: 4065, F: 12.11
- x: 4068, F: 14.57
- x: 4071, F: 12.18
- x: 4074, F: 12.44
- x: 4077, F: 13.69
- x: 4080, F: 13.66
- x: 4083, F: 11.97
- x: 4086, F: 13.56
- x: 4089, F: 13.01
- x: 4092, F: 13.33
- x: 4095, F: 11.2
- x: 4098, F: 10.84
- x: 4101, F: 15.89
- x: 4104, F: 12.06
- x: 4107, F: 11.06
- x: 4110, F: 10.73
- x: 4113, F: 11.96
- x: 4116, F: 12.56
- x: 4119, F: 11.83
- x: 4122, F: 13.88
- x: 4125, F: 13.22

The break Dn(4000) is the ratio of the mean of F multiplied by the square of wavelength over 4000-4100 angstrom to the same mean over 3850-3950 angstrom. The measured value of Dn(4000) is 1.25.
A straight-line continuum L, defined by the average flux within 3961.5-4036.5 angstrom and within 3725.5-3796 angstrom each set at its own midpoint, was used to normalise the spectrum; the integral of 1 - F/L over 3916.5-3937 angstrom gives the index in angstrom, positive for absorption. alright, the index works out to 5.1 angstrom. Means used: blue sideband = 11.9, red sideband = 12.5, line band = 9.21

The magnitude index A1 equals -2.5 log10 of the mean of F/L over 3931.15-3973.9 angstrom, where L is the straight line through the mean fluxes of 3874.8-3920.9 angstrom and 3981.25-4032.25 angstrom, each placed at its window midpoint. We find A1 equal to 0.23 mag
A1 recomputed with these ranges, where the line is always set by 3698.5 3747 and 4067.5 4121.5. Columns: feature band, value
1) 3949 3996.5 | 0.14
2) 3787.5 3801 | 0.37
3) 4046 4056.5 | -0.08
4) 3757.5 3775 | 0.41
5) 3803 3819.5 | 0.13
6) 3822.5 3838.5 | 0.40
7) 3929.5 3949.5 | 0.26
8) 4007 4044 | -0.11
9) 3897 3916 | 0.04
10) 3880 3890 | 0.17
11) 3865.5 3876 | 0.00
